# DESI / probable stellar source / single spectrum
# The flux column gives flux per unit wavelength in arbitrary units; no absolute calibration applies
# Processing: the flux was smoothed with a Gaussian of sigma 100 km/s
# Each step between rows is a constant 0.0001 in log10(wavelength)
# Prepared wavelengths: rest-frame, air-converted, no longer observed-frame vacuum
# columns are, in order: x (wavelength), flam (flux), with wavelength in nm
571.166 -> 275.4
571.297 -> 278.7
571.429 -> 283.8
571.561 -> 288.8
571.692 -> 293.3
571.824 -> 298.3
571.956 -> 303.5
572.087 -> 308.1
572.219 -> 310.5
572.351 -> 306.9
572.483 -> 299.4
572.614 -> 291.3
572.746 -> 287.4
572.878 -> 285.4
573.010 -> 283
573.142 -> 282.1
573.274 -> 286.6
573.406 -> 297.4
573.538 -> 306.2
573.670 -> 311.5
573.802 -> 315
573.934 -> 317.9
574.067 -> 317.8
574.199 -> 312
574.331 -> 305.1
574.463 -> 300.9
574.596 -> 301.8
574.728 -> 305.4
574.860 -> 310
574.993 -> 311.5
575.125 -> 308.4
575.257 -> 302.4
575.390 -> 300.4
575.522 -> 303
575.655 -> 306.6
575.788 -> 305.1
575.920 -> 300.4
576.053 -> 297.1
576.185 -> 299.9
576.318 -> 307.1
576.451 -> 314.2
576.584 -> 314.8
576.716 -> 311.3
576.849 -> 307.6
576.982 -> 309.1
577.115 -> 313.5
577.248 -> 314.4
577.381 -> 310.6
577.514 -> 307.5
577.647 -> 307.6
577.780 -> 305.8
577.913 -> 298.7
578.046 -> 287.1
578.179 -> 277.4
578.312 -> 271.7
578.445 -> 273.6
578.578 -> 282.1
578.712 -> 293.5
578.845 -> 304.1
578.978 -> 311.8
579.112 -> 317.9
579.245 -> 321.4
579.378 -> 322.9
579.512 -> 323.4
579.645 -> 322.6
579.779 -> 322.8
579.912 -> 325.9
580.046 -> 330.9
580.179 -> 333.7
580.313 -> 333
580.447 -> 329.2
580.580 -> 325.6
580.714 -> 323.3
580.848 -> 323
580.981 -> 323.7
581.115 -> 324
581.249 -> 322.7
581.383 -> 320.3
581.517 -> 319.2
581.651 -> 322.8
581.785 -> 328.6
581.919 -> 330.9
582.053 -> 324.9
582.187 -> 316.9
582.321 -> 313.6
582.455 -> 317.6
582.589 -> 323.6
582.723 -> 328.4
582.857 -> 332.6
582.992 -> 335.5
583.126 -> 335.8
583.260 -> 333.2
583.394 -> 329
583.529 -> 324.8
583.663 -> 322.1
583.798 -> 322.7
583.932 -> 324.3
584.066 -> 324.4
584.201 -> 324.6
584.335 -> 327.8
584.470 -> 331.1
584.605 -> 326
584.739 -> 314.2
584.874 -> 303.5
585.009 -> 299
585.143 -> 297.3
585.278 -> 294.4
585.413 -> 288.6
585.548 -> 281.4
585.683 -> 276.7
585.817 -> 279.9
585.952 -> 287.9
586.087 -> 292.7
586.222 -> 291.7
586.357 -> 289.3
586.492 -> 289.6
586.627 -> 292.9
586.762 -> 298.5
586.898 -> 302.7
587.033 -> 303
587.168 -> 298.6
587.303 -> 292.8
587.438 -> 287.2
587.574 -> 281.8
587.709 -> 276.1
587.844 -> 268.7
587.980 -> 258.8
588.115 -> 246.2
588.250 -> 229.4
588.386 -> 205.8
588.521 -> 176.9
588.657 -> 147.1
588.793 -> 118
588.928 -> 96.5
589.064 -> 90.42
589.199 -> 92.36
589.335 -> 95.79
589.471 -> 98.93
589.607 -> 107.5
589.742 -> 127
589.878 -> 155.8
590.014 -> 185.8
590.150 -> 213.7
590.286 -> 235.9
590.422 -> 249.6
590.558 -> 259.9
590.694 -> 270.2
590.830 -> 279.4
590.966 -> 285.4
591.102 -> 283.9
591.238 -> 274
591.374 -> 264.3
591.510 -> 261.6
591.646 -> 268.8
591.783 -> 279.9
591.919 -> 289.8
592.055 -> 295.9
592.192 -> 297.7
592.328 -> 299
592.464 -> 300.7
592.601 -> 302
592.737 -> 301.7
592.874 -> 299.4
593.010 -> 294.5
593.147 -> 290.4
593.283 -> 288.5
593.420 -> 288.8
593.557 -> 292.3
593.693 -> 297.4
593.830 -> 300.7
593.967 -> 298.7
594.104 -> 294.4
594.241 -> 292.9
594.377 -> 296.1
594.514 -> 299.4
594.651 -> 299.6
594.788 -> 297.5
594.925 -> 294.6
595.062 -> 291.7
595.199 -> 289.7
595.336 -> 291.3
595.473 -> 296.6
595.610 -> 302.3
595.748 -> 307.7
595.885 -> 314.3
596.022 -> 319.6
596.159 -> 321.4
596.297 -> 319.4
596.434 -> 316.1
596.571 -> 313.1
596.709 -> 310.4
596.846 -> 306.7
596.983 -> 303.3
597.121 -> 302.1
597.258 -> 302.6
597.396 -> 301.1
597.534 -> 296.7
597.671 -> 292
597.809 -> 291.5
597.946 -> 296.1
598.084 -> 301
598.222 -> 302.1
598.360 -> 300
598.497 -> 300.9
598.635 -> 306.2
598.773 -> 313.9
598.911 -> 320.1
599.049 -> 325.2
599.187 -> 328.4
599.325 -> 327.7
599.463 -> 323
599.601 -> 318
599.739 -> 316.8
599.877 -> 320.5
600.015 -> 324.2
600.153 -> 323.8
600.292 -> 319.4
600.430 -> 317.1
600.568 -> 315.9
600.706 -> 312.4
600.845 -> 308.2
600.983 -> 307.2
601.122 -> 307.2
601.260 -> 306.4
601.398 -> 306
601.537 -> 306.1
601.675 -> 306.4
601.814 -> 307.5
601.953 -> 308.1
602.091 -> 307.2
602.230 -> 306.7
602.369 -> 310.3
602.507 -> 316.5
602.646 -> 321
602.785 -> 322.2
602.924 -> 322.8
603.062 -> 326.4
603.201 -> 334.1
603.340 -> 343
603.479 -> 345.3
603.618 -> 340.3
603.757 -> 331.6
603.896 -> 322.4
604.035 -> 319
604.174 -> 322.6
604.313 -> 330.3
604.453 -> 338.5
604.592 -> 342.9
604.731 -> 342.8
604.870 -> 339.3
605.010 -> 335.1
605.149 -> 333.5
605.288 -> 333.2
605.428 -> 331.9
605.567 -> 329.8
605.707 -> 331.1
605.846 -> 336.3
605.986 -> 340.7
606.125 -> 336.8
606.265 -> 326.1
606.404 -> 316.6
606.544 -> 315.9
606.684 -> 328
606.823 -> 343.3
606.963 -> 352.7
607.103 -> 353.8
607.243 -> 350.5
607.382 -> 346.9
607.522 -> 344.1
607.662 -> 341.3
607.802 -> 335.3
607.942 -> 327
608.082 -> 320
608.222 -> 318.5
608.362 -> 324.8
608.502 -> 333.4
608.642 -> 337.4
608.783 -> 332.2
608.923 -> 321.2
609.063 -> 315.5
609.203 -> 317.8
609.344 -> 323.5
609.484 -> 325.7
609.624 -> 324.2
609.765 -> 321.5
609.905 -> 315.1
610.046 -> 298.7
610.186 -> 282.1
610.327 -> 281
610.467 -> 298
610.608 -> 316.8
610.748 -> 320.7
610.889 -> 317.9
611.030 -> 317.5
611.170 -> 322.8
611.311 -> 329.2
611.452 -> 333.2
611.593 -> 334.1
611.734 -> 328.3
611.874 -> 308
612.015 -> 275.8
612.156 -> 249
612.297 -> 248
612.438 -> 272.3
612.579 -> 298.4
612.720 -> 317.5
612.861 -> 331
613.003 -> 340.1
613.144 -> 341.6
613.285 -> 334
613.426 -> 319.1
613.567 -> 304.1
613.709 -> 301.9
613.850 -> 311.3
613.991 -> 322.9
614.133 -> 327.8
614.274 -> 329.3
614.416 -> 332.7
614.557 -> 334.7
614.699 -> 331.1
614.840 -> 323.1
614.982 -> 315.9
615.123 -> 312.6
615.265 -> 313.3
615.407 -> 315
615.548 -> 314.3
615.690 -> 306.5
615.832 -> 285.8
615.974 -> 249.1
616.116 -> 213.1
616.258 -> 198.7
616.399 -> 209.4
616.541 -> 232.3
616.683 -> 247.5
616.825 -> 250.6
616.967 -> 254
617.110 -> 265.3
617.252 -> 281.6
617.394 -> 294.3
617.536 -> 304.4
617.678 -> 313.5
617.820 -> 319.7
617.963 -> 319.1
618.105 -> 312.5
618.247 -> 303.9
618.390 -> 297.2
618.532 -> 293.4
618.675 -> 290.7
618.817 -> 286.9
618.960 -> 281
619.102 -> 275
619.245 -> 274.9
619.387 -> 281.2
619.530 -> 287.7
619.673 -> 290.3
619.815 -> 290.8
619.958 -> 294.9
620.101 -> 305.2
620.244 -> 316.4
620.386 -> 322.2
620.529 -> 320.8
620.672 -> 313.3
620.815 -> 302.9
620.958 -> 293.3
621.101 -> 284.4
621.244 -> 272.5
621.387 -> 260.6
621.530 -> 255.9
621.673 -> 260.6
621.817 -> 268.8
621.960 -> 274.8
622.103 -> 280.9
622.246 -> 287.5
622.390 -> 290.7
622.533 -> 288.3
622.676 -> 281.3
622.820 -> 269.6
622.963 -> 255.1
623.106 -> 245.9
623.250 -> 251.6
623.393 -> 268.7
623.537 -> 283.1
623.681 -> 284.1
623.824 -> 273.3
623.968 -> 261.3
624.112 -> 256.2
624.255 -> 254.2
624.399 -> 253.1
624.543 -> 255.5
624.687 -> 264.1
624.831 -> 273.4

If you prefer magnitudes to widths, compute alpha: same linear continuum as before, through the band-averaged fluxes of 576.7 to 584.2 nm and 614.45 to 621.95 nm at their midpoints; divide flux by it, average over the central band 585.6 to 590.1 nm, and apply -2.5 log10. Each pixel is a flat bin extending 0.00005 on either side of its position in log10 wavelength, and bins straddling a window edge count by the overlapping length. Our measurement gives 0.365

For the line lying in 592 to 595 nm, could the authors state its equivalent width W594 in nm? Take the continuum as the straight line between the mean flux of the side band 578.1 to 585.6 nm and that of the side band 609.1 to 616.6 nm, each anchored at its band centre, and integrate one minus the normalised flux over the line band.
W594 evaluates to 0.15 nm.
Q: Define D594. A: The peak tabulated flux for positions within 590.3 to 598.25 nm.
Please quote 321.4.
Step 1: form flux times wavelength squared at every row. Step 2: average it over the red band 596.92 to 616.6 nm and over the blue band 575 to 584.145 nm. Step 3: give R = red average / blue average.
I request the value 1.1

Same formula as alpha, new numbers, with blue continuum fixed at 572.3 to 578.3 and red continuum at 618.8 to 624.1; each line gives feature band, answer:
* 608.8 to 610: -0.12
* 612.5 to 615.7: -0.13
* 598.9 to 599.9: -0.11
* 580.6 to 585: -0.08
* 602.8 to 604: -0.15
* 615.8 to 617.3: 0.17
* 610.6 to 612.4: -0.08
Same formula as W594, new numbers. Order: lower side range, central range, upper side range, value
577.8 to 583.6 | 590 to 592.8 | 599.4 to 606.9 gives 0.42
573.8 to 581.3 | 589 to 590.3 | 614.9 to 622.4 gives 0.71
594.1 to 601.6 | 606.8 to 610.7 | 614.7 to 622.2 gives -0.38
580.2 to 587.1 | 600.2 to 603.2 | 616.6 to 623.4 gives -0.13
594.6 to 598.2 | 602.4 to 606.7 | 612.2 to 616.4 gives -0.39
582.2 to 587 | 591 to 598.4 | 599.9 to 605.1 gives 0.46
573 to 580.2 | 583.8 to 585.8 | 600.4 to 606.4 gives 0.02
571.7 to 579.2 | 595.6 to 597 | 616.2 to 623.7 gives -0.10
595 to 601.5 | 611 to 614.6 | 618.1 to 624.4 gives -0.27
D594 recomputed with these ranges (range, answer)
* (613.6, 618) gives 334.7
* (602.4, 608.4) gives 353.8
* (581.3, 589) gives 335.8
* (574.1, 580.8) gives 333.7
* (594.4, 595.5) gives 299.6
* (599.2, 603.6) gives 345.3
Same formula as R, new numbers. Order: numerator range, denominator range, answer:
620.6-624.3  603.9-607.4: 0.86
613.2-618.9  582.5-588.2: 1.08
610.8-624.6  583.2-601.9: 1.12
